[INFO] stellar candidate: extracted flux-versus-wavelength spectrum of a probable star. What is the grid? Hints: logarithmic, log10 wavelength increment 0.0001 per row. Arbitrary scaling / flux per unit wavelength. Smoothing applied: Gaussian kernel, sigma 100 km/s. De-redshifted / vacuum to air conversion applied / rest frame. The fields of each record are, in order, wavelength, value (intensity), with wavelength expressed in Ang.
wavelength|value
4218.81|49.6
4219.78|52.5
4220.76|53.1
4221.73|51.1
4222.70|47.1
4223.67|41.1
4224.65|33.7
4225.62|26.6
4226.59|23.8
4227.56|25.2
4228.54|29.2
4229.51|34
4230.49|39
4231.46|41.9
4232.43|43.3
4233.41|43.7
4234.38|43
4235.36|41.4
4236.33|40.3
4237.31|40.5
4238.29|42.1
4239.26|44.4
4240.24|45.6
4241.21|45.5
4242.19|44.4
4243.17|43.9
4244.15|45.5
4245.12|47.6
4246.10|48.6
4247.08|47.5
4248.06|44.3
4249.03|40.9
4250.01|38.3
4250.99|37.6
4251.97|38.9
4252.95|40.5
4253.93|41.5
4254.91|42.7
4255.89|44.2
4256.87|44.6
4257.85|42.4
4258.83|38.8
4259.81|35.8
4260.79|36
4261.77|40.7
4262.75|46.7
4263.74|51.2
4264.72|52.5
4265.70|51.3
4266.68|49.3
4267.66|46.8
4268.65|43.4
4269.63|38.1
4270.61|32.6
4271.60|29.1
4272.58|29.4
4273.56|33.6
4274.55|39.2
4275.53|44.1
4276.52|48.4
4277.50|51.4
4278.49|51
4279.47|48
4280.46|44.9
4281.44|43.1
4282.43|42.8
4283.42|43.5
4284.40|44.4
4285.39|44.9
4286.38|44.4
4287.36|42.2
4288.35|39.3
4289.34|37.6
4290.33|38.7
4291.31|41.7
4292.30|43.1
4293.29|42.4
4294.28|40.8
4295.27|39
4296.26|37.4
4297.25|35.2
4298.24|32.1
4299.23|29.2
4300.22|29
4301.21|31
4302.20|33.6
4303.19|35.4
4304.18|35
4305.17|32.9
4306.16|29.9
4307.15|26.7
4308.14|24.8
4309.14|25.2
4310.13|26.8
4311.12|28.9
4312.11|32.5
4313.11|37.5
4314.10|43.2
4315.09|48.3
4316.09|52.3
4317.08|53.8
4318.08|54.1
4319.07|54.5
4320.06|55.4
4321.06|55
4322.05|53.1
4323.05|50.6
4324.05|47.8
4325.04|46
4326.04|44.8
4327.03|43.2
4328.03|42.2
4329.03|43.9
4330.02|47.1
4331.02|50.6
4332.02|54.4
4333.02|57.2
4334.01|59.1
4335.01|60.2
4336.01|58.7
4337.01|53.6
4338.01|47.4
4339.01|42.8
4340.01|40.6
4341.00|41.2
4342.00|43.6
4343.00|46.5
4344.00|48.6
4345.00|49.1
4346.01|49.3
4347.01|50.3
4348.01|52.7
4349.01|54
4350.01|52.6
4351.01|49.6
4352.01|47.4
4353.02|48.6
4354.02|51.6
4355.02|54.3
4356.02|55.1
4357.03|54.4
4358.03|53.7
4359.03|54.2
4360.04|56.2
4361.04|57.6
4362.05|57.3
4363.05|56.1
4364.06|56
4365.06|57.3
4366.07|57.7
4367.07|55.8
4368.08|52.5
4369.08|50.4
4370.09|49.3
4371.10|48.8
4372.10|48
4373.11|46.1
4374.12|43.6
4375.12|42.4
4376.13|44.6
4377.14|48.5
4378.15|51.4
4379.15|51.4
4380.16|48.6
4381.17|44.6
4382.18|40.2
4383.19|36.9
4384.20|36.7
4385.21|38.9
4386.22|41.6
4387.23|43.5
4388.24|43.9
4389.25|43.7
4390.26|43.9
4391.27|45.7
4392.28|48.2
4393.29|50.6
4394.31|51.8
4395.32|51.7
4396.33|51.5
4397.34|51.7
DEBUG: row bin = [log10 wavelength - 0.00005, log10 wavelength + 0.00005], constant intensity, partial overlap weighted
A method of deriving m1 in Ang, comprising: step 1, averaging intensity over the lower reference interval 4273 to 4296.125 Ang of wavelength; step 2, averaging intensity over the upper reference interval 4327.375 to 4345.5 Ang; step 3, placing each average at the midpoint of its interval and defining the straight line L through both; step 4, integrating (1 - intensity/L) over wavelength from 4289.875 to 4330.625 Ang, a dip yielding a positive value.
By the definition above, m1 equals 5.3 Ang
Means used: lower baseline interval 42.8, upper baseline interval 49.2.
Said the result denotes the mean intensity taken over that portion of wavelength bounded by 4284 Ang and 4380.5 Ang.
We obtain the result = 46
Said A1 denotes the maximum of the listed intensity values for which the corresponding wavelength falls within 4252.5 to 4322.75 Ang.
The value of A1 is 55.4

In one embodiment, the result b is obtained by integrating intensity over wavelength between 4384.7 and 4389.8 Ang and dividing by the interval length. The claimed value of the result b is 42.3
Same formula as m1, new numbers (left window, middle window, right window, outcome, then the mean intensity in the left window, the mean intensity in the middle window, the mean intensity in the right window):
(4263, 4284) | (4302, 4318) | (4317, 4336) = 4.3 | 43.5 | 35.9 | 51.3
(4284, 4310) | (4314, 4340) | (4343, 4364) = -3.5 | 35.8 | 50.7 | 52.5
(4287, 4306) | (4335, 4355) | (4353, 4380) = -0.9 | 36.4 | 49.3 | 52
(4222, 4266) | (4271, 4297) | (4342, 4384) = 1.6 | 41.3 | 41.6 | 50.4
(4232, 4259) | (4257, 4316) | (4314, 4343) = 8.9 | 43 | 39.2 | 49.9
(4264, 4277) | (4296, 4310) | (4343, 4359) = 4.4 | 41.5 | 31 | 51.3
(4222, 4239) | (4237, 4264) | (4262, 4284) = -1.6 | 37.7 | 42.8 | 43.6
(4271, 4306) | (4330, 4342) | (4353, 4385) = -1.4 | 39.2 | 50.9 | 50.2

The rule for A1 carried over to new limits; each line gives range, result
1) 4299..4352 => 60.2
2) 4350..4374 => 57.7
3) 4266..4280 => 51.4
